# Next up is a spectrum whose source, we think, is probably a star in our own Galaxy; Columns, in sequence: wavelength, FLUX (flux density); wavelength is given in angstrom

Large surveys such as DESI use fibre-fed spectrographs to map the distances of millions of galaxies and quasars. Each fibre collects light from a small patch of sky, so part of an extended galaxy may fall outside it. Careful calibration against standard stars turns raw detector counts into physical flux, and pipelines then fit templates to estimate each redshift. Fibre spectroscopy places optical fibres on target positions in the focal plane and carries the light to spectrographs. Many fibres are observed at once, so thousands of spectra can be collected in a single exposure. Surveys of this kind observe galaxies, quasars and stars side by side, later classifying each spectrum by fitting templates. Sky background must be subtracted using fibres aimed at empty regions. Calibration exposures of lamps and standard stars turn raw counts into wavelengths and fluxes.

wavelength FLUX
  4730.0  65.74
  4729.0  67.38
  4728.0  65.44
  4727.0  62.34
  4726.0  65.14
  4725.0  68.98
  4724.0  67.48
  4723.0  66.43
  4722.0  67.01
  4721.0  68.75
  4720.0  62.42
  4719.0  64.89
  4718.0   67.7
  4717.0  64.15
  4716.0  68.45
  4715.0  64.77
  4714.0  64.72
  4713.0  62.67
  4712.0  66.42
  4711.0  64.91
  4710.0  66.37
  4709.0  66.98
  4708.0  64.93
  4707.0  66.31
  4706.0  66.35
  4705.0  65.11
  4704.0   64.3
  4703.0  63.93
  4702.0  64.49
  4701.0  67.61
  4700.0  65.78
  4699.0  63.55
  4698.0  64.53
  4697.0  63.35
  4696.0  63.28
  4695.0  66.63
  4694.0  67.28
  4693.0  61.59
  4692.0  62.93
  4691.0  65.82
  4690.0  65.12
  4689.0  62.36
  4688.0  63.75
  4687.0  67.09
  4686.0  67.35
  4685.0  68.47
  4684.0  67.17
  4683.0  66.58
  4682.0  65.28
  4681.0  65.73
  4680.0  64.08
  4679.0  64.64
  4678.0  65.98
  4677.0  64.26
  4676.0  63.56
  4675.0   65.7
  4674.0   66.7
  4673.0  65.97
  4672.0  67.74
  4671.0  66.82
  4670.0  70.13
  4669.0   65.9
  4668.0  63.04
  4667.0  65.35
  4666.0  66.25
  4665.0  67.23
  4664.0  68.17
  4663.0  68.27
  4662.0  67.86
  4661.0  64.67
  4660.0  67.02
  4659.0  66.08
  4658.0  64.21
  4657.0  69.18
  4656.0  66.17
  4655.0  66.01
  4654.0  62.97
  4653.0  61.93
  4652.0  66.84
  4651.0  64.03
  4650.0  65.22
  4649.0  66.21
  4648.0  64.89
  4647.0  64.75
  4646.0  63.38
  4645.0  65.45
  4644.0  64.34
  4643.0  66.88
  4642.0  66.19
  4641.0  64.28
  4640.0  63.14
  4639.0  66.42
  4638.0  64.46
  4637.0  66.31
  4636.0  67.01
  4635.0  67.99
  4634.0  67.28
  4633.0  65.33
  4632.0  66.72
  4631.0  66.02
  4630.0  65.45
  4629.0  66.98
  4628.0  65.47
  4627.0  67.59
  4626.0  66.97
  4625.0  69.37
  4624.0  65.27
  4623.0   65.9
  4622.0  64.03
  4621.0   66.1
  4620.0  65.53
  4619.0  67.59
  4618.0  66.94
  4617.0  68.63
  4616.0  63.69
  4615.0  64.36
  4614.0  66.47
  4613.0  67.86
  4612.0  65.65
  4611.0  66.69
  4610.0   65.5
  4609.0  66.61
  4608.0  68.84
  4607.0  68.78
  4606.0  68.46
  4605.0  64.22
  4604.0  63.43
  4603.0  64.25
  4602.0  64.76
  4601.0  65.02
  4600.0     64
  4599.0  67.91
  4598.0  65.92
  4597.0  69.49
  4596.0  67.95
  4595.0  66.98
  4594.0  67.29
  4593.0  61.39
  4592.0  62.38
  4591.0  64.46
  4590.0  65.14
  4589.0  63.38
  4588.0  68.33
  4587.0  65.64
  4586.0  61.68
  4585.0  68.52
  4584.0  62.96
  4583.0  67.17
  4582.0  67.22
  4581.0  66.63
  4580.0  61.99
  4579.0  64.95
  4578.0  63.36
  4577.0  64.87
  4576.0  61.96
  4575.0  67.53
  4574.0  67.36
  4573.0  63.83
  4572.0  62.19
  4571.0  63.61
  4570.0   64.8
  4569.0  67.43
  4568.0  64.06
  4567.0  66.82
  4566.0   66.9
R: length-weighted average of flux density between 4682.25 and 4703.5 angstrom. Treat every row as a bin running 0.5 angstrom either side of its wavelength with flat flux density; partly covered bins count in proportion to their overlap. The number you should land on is 65.2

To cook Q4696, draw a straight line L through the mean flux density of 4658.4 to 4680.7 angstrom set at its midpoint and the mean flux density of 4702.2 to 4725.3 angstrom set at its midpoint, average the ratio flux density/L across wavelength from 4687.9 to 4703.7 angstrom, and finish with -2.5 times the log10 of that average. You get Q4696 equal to 0.024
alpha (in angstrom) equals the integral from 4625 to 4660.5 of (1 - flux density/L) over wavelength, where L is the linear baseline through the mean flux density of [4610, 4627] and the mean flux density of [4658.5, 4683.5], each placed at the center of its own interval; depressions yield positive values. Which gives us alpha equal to 0.3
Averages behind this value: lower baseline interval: 66.3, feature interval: 65.7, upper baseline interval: 66.1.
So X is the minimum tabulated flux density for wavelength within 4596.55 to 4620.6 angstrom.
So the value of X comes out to 63.43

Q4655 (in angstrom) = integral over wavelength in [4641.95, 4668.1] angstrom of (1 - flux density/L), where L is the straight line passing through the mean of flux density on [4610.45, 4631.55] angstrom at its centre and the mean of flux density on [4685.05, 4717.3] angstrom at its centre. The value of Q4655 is 0.1 angstrom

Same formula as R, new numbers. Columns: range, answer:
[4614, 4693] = 65.8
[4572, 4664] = 65.8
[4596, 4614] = 66.4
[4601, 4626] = 66.2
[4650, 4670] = 65.9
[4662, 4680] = 66.2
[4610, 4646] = 66.1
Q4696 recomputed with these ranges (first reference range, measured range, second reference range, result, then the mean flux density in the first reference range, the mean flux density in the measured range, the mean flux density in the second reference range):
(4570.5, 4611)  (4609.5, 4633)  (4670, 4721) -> -0.01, 65.4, 66.3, 65.4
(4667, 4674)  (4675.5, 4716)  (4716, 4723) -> 0.02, 66.5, 65.2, 66.1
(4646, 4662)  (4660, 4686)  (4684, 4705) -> -0.02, 65.4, 66.3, 65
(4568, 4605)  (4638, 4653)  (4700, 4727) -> 0.01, 65.1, 65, 65.8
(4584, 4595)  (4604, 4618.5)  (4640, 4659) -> -0.03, 64.8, 66.5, 65.1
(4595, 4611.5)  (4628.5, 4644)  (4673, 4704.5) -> 0.00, 66.4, 66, 65.1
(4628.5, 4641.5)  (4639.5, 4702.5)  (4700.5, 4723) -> 0.00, 66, 65.5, 65.6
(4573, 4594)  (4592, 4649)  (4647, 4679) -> -0.01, 64.9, 66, 65.9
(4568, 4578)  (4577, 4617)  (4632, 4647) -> -0.01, 64.7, 65.7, 65.6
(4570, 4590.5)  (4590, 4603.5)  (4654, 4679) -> -0.01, 64.9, 65.5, 66.2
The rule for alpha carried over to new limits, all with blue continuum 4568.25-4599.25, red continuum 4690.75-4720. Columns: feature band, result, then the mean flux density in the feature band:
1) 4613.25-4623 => -0.1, 66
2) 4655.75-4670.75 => -0.3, 66.6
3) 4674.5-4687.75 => -0.1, 65.8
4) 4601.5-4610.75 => -0.1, 66.1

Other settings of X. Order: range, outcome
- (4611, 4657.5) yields 61.93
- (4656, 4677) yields 63.04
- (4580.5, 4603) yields 61.39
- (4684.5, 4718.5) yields 61.59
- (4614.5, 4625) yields 63.69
